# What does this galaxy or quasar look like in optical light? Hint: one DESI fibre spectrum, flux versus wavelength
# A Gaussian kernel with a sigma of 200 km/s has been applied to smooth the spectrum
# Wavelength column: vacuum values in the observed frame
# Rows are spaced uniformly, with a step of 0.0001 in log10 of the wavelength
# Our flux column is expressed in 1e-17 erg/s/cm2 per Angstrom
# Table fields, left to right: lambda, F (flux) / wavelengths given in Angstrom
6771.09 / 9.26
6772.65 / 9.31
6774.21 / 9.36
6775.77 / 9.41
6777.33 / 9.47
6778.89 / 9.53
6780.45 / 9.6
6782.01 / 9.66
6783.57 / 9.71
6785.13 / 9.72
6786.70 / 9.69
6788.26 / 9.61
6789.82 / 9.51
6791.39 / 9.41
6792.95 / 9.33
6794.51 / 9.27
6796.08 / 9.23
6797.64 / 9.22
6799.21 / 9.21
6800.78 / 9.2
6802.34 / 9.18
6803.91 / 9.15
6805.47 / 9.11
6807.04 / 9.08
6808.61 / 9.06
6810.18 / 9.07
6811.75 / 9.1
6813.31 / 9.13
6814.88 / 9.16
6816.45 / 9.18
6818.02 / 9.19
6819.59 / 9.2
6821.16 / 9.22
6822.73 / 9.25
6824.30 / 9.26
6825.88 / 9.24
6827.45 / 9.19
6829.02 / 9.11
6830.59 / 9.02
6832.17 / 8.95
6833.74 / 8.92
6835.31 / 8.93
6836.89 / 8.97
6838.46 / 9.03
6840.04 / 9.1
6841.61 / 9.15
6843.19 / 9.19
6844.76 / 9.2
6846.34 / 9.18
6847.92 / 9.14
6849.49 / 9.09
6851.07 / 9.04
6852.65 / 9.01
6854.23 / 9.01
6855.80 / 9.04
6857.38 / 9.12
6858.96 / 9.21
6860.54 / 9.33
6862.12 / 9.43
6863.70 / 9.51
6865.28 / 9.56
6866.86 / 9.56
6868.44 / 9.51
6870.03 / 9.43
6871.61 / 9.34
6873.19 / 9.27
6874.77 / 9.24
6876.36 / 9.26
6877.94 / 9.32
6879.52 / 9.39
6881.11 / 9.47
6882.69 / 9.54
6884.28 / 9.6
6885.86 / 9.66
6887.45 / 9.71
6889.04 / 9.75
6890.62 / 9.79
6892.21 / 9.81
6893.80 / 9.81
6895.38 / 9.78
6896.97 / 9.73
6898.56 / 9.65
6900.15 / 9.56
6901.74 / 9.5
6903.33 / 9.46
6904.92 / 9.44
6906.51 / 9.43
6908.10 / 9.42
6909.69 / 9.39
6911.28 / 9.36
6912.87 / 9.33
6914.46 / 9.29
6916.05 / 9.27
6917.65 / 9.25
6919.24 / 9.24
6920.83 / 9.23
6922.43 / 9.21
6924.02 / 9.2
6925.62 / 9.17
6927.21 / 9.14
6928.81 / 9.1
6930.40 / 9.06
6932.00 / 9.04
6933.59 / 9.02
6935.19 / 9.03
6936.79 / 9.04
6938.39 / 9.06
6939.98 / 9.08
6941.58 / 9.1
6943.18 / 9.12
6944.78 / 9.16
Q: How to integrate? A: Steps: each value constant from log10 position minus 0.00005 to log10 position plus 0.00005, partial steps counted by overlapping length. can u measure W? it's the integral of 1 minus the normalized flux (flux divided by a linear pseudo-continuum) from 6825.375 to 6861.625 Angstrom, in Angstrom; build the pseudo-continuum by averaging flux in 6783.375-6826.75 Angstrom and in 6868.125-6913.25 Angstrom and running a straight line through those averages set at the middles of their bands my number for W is 1.1 Angstrom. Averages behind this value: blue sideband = 9.27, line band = 9.1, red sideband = 9.52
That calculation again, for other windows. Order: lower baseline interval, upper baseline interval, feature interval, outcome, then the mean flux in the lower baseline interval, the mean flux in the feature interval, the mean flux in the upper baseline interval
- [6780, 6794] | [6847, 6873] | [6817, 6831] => 0.3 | 9.58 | 9.19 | 9.27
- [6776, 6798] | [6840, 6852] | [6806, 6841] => 0.6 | 9.5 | 9.11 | 9.14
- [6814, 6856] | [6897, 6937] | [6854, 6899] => -1.4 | 9.11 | 9.48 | 9.28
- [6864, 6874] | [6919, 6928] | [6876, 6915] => -0.9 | 9.45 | 9.54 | 9.2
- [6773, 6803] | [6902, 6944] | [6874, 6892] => -0.5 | 9.44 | 9.53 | 9.21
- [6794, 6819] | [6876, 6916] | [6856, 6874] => 0.1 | 9.16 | 9.38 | 9.54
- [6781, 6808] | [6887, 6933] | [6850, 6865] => 0.3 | 9.37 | 9.2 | 9.41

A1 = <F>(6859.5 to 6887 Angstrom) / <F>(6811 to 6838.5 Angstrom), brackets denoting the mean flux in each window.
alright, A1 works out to 1.03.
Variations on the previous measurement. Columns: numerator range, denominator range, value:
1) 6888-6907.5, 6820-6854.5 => 1.06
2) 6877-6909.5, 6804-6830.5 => 1.05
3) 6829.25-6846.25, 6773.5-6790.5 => 0.95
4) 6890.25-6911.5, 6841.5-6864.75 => 1.04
